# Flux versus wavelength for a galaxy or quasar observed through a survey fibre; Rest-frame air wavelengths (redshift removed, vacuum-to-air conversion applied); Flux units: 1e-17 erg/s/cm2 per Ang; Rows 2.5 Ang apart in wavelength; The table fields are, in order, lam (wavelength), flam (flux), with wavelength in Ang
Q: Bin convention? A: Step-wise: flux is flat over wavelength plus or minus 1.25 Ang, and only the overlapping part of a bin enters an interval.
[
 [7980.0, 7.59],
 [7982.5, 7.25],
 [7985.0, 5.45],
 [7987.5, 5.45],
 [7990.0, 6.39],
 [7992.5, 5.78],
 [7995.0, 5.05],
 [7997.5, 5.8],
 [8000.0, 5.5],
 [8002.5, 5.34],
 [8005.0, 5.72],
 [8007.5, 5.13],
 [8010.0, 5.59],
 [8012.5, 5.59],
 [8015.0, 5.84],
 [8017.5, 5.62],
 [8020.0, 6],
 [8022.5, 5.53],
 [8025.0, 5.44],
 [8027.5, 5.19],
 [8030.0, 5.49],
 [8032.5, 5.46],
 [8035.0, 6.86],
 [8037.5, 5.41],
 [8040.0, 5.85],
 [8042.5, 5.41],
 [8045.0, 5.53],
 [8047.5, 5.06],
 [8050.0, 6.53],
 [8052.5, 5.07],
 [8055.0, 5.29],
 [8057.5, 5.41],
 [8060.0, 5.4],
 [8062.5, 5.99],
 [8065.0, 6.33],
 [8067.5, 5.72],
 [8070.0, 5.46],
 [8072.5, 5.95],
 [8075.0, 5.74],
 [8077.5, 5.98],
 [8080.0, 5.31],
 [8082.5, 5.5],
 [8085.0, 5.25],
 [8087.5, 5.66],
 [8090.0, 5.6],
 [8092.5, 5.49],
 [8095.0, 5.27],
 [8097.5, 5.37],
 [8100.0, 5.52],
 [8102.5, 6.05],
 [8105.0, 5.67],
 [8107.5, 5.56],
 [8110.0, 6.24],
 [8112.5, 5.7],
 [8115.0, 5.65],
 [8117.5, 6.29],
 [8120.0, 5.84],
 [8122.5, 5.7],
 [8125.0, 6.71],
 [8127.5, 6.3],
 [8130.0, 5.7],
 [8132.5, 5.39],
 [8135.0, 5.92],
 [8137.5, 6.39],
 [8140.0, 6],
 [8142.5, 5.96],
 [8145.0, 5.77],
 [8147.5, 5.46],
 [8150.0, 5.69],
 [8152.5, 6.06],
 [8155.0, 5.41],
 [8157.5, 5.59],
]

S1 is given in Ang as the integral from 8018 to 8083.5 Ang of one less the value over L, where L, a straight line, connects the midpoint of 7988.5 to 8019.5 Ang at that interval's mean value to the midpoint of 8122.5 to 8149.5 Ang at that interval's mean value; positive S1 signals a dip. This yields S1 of 0.9 Ang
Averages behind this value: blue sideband 5.62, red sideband 5.94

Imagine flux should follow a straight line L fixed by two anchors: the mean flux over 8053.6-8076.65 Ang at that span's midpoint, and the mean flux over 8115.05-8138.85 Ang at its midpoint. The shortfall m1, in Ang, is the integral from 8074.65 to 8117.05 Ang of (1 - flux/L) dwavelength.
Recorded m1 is 1.6 Ang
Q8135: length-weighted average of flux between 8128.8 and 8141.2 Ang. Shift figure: 5.88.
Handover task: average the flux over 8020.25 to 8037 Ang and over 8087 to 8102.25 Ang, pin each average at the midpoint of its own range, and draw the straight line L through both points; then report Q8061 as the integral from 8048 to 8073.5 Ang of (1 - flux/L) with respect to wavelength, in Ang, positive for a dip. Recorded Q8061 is -0.45 Ang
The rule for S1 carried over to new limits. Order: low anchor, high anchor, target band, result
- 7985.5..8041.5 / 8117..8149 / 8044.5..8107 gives 2.0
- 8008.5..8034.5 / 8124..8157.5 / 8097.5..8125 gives -0.1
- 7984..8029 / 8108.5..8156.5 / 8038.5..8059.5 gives 0.6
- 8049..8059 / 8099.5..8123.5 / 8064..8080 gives -0.5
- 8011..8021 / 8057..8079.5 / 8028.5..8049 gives 0.4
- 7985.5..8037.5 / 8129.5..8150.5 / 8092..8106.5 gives 0.5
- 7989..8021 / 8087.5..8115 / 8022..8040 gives 0.0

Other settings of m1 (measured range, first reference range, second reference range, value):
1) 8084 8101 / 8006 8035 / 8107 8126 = 1.2 Ang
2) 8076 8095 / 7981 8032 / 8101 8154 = 1.0 Ang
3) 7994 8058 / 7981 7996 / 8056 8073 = 2.9 Ang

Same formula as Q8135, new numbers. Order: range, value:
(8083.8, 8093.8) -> 5.5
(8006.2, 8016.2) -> 5.54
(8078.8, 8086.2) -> 5.35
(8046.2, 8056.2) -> 5.49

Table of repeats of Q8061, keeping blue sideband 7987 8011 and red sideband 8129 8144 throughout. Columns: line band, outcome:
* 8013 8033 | 0.2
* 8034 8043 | -0.4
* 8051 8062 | 0.7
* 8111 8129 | -0.5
